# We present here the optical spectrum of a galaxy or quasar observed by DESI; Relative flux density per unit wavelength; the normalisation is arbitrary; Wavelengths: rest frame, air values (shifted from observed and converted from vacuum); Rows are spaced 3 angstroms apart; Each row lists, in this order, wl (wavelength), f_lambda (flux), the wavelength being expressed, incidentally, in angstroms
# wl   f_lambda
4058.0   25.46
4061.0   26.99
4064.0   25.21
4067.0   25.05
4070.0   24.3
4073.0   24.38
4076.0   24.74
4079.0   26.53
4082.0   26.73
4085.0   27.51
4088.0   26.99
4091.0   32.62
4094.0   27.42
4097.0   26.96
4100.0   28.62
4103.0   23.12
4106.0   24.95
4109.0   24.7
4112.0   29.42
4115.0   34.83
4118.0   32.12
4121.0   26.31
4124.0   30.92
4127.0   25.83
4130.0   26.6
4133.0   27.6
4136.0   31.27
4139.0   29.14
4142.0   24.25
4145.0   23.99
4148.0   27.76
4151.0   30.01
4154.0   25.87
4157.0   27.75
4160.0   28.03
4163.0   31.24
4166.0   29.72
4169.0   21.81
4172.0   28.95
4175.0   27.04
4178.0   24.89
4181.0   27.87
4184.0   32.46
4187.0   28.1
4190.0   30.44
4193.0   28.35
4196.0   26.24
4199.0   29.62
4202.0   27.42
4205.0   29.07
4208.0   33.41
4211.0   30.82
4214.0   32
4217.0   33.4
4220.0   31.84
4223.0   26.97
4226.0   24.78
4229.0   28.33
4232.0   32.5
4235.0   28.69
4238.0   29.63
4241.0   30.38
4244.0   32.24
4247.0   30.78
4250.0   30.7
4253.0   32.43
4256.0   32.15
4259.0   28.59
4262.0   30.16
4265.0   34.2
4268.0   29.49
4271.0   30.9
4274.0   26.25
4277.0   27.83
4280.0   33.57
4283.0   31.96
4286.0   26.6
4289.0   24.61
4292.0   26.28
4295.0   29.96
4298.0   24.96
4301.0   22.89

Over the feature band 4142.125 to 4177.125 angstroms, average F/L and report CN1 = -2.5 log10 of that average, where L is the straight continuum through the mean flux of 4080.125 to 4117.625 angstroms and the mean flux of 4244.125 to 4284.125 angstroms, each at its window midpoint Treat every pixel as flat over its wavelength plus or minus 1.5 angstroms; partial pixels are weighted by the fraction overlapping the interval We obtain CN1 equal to 0.064 mag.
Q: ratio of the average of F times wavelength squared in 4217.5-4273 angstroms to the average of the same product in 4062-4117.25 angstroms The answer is 1.21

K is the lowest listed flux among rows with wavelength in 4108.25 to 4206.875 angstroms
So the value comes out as 21.81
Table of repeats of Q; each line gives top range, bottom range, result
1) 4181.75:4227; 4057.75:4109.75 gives 1.20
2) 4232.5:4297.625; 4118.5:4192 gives 1.13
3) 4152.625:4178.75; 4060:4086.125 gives 1.11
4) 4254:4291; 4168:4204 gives 1.11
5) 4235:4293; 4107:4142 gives 1.11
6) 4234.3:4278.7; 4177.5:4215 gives 1.06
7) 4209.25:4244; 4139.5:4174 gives 1.14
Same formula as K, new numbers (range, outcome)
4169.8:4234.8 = 24.78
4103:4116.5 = 23.12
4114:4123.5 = 26.31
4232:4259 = 28.59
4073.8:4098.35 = 24.74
